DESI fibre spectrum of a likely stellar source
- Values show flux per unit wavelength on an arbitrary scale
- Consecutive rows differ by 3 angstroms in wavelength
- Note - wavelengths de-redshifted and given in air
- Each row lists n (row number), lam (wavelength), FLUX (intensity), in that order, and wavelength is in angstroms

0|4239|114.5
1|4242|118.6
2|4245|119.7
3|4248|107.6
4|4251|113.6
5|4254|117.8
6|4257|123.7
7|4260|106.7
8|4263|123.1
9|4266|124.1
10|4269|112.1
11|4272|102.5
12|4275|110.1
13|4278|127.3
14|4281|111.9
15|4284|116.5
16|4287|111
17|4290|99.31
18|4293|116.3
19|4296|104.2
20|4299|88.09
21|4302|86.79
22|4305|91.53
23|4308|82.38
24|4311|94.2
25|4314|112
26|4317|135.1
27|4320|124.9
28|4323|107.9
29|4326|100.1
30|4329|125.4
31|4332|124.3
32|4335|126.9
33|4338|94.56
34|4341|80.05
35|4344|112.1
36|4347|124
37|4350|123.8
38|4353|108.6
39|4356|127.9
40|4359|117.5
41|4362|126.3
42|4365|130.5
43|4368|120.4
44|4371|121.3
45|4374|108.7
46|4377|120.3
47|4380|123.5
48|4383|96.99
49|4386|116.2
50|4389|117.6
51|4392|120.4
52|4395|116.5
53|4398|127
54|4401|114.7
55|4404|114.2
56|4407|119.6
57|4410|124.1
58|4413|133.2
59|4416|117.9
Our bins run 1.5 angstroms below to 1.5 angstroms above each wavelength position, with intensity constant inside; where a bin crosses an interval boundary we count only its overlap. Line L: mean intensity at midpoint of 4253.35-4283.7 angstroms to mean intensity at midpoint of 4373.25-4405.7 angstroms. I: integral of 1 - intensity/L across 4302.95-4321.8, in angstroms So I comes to 1.6 angstroms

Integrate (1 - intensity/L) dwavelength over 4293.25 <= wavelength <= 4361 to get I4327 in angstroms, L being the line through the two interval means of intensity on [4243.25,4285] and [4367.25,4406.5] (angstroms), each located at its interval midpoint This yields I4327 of 4.2 angstroms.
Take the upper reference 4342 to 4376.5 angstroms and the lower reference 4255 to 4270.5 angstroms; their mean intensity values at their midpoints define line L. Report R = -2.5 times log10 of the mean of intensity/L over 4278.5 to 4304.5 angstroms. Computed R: 0.13 mag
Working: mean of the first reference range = 118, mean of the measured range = 105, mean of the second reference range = 120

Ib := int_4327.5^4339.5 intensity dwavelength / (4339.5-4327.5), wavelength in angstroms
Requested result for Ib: 118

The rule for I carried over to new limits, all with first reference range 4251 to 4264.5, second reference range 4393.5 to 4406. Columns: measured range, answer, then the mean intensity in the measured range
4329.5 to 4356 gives 1.0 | 113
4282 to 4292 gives 0.7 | 109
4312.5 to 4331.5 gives 0.0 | 118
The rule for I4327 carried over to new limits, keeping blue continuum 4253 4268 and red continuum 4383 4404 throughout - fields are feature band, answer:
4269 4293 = 1.4 angstroms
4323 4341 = 1.1 angstroms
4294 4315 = 4.3 angstroms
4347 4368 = -0.9 angstroms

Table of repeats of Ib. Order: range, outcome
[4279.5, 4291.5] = 110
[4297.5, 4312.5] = 88.6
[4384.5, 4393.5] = 118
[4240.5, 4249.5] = 115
